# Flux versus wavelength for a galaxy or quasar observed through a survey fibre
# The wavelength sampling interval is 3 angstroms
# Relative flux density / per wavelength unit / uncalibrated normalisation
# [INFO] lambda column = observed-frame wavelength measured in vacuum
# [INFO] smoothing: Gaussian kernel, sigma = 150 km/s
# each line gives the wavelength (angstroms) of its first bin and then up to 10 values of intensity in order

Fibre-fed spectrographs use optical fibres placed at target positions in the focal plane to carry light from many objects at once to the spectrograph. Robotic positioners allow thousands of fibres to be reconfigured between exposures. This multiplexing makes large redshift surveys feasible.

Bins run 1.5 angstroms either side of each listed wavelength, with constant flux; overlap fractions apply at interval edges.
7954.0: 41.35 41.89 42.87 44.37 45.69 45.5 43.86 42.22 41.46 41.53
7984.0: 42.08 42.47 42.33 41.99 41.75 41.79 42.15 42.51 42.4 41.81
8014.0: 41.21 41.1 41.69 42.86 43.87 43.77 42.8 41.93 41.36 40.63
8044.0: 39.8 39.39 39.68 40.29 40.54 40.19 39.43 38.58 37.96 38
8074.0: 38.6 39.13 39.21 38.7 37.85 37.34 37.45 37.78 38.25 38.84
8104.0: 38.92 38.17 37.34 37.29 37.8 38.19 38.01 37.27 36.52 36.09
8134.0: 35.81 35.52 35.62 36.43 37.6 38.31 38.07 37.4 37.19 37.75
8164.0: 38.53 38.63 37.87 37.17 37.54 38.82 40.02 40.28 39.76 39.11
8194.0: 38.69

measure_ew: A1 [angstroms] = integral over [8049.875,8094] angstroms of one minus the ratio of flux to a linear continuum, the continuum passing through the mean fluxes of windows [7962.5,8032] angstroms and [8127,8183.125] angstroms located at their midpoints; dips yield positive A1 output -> 1.45 angstroms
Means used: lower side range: 42.6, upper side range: 37.4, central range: 38.8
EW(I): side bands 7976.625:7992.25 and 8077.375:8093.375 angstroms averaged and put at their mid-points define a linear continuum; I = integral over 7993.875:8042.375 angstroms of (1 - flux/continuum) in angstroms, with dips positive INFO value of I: -1.7 angstroms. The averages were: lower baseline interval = 42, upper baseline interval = 38.2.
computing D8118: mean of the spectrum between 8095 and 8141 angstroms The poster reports 37.3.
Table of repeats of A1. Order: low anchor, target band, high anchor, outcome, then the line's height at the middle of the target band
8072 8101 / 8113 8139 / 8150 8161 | 0.7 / 37.9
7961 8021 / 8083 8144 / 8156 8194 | 3.8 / 39.9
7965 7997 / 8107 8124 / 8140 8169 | 0.5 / 38.8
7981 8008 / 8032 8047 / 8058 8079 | -0.3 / 40.1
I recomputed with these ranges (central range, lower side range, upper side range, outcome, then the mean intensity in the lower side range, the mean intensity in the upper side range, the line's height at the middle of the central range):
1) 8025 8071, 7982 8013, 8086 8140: -0.6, 42.1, 37.4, 40.1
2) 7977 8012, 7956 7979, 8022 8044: 0.8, 43.6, 42.3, 43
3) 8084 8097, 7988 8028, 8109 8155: 0.4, 42.1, 37.1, 38.8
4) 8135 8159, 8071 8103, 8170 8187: 1.0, 38.3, 38.7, 38.6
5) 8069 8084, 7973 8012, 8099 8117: 0.2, 42.1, 38.1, 39.2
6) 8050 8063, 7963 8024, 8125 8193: 0.2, 42.5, 37.7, 40.7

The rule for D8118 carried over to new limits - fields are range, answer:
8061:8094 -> 38.4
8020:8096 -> 39.9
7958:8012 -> 42.7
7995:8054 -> 41.6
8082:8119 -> 38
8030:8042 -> 41.8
